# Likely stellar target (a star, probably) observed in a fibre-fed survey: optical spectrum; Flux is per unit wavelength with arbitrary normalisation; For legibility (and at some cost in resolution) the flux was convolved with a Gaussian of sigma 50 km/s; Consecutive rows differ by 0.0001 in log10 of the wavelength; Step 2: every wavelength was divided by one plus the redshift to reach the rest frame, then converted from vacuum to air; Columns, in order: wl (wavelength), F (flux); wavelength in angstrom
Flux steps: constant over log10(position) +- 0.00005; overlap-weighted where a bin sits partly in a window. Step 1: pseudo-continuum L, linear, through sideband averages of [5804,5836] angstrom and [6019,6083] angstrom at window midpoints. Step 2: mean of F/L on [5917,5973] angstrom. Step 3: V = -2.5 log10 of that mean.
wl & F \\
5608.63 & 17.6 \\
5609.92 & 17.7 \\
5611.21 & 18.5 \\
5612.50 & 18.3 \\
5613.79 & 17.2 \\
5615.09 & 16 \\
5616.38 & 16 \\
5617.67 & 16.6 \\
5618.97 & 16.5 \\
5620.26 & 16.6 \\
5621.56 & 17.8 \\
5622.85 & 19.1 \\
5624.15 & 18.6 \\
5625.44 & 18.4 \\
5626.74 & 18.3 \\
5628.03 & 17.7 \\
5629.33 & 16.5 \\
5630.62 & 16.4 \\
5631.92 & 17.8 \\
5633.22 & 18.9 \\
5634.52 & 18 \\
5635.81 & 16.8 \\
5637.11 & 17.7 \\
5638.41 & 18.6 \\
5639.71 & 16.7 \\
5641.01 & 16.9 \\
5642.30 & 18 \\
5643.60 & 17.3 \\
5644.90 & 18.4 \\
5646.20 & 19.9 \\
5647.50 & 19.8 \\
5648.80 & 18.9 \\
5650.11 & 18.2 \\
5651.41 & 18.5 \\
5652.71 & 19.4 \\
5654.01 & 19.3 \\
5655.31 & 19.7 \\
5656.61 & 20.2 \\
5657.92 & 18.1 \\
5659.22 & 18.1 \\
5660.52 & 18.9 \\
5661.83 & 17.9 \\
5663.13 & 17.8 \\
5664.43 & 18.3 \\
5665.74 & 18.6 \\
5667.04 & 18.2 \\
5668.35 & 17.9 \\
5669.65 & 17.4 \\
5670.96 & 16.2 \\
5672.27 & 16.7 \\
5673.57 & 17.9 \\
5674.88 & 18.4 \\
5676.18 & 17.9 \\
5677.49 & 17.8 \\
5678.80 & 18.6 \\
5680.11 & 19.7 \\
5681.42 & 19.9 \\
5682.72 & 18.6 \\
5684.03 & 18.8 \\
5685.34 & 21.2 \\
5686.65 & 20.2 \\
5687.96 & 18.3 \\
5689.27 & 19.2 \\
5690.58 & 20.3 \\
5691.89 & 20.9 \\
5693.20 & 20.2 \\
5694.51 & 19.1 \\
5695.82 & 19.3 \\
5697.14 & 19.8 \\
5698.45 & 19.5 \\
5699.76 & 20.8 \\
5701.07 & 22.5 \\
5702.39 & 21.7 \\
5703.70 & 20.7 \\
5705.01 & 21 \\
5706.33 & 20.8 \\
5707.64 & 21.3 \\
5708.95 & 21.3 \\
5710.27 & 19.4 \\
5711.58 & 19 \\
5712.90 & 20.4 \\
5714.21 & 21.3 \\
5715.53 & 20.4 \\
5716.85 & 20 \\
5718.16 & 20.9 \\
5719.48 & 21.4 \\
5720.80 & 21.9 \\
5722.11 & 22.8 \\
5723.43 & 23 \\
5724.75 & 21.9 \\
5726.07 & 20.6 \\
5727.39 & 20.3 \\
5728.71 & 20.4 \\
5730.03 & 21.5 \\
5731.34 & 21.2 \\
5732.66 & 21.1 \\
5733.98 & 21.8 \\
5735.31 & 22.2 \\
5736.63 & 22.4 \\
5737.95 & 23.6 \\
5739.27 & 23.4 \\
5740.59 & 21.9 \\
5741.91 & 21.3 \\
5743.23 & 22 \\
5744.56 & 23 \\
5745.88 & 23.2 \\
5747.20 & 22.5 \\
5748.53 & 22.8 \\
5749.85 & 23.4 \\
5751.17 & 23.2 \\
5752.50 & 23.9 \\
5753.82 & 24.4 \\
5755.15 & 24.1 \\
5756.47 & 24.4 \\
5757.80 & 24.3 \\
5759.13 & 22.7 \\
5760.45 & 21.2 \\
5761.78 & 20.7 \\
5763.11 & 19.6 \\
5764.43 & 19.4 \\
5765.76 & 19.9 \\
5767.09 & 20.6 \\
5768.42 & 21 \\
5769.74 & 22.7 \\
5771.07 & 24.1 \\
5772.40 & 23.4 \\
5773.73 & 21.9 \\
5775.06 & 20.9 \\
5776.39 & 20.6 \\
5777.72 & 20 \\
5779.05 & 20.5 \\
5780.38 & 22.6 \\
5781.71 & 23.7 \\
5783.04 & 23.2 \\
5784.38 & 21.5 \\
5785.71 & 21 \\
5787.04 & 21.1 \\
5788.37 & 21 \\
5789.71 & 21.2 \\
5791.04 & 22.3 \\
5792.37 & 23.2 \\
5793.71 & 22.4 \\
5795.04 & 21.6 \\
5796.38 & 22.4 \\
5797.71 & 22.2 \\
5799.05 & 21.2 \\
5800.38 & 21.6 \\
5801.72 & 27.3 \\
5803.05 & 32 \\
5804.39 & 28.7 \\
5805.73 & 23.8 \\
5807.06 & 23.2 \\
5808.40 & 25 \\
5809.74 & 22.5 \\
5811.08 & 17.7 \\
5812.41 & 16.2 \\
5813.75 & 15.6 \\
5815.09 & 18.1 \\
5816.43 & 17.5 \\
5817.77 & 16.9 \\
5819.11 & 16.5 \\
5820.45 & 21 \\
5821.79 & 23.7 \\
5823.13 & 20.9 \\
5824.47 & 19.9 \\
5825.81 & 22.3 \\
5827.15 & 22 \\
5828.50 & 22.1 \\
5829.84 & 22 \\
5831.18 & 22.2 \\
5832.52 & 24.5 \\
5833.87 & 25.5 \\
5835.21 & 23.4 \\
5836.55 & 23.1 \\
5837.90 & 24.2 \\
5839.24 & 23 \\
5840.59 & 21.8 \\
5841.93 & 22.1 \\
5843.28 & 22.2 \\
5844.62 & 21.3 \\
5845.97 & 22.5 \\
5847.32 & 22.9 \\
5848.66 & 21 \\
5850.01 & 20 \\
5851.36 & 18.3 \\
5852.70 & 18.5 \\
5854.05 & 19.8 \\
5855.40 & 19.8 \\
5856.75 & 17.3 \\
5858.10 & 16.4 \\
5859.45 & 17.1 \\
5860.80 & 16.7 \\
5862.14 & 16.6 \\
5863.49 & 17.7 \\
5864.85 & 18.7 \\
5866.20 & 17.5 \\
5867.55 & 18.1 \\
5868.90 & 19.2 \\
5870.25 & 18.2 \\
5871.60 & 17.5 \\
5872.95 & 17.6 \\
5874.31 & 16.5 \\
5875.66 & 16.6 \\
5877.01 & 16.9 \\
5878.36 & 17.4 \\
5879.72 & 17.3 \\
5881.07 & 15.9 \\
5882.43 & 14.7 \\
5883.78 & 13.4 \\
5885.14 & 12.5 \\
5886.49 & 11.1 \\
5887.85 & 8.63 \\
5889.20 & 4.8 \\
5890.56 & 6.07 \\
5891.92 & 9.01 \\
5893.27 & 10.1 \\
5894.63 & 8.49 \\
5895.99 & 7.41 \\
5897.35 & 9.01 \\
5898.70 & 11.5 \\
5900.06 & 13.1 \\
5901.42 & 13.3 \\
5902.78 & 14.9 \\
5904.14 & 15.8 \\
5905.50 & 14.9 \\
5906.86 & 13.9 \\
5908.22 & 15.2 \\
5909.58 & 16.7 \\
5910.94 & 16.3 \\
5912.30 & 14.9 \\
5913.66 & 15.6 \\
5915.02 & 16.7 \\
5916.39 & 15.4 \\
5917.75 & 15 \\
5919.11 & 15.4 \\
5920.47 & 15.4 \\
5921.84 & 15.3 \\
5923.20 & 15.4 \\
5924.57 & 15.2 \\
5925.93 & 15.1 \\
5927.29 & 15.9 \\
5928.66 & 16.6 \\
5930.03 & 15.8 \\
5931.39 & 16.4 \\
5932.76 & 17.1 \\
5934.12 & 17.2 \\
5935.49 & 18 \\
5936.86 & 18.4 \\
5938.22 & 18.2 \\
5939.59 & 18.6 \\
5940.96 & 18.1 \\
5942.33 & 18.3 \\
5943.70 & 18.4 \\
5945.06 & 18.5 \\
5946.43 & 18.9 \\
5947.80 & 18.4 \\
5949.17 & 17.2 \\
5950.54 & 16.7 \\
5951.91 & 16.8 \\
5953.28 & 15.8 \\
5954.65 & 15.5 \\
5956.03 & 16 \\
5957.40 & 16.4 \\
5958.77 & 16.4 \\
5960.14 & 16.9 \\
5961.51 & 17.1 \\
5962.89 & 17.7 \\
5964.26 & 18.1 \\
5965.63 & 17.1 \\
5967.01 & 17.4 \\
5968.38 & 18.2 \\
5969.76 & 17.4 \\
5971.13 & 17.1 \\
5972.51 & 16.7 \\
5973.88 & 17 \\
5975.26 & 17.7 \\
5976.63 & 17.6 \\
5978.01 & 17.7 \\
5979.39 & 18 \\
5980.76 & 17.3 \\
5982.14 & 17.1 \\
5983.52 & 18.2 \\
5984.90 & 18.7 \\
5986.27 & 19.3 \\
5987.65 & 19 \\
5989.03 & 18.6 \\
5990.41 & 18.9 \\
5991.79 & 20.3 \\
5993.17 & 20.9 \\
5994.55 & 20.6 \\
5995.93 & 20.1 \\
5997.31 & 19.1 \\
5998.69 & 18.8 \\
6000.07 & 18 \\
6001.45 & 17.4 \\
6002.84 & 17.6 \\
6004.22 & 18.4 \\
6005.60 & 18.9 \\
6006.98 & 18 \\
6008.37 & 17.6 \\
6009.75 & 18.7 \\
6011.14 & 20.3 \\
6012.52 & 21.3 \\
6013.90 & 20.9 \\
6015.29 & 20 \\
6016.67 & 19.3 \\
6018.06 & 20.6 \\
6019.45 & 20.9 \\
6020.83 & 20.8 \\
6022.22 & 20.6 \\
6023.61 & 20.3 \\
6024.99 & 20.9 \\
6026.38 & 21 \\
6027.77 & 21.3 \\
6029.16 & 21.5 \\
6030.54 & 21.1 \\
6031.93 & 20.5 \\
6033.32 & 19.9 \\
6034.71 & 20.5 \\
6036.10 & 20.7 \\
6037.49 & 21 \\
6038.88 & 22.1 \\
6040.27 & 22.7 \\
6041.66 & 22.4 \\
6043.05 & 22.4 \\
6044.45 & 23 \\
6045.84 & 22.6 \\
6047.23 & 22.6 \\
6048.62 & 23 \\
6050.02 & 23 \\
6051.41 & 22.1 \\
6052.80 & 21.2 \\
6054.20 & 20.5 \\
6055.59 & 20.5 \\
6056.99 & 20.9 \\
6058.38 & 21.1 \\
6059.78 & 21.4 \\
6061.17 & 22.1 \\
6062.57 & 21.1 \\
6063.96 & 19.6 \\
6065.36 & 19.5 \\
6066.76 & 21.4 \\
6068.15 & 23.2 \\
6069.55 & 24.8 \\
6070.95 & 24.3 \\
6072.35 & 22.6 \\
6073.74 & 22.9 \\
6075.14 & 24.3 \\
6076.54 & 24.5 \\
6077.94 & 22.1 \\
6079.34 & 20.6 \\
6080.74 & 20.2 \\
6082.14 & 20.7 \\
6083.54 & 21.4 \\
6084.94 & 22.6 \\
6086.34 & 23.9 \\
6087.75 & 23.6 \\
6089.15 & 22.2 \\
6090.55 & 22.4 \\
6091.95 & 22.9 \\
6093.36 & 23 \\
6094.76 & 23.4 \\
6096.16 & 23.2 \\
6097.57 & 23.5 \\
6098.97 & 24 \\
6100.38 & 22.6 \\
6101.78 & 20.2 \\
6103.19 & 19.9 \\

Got 0.26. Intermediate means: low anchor 21.2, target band 16.9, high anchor 21.7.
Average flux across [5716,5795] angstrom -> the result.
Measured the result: 22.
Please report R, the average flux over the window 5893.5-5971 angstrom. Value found 15.9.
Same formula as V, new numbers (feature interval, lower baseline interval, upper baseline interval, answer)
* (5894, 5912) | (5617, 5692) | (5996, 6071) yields 0.450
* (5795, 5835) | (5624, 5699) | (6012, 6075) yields -0.113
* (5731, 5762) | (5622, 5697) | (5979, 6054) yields -0.199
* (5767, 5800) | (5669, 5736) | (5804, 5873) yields -0.082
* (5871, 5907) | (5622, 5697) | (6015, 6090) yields 0.497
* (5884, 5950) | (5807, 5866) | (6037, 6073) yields 0.392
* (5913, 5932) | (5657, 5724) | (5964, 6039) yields 0.228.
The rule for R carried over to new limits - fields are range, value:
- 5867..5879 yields 17.6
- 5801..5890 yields 19.4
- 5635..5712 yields 19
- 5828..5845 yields 22.9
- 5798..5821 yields 21.5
